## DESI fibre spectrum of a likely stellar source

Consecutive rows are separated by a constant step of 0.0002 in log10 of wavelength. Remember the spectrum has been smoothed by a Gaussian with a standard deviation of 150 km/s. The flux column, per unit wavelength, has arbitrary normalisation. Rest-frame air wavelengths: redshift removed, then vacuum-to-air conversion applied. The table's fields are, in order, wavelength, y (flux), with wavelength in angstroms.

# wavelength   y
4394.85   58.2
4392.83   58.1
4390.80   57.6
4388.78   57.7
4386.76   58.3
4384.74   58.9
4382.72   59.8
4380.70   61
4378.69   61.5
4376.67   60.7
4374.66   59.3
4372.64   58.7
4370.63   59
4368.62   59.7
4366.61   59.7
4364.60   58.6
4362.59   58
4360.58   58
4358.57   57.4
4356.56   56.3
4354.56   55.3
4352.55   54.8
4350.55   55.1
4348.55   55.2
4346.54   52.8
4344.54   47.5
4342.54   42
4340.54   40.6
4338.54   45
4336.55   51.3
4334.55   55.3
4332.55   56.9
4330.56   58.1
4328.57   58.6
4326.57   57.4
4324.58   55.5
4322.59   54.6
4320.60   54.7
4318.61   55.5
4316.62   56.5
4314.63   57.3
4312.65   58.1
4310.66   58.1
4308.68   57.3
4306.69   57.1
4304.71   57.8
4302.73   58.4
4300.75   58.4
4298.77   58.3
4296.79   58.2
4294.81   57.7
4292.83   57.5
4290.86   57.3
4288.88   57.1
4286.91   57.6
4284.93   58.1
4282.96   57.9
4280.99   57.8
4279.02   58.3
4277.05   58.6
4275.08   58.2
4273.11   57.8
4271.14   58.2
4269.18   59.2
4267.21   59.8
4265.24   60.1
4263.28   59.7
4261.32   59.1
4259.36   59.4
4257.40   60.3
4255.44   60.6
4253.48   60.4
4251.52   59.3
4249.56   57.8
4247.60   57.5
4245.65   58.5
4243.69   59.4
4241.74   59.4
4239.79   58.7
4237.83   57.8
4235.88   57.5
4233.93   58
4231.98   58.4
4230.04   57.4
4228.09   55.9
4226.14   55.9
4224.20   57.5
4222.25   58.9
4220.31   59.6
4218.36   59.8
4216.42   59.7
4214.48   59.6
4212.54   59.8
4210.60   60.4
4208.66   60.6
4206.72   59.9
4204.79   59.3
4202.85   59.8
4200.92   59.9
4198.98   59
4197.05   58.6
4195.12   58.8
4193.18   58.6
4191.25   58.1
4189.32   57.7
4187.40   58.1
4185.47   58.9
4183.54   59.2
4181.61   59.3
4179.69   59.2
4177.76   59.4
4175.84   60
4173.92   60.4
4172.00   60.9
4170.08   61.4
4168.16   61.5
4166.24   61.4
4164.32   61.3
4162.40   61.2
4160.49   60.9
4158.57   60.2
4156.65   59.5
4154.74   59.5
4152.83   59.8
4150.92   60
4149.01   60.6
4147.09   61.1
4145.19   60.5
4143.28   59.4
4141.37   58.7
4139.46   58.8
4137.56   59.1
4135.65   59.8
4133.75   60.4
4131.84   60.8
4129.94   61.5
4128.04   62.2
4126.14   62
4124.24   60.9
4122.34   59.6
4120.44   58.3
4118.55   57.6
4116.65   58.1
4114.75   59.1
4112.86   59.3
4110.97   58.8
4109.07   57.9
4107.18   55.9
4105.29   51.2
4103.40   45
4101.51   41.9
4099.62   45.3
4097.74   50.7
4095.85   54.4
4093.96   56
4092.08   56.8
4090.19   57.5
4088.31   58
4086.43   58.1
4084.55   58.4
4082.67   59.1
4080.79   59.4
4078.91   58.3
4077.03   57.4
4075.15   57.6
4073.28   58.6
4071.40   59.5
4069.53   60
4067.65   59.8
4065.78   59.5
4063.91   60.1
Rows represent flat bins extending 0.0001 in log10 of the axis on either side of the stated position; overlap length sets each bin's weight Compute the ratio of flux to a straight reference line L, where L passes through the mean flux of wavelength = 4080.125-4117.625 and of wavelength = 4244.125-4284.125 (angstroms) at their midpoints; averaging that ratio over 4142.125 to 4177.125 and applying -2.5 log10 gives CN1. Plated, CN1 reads -0.08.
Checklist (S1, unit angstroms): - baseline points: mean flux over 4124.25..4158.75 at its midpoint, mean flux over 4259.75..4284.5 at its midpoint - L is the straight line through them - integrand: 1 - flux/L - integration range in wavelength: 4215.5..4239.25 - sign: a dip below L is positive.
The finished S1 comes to 0.49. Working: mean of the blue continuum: 60.2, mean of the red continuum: 58.7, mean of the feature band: 58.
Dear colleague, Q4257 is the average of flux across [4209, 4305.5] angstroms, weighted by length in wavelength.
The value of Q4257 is 58.6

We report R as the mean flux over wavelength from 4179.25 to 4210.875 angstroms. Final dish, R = 59.1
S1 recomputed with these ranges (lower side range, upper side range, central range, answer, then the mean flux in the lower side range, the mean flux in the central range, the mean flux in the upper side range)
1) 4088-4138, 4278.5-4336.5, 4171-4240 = -2.5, 56.6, 58.9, 57.2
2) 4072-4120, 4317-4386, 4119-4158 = -3.1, 55.7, 60.1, 55.7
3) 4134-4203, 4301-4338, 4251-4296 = -0.9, 59.7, 58.7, 56.5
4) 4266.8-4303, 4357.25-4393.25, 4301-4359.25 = 4.0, 58.1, 54.5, 59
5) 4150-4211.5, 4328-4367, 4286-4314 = -1.2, 59.8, 57.8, 53.7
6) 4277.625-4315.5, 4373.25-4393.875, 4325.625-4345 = 2.4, 57.8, 51.3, 59.3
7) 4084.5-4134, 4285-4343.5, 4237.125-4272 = -2.1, 56.4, 59.2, 55.5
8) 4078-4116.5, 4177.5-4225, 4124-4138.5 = -1.1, 55.1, 60.8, 59.2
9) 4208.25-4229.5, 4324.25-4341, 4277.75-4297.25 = -0.8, 58.8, 57.8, 53.5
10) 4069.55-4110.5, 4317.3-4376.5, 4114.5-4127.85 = -1.0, 55.2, 59.5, 55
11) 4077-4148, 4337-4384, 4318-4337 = -0.1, 57.3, 55.9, 55.5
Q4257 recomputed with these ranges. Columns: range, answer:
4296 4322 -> 57.3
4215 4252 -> 58.3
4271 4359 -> 55.7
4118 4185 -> 60.2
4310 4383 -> 55.7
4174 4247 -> 58.8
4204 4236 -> 58.8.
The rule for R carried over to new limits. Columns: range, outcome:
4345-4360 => 55.1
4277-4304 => 57.9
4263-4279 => 58.9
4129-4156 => 60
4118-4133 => 60.4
